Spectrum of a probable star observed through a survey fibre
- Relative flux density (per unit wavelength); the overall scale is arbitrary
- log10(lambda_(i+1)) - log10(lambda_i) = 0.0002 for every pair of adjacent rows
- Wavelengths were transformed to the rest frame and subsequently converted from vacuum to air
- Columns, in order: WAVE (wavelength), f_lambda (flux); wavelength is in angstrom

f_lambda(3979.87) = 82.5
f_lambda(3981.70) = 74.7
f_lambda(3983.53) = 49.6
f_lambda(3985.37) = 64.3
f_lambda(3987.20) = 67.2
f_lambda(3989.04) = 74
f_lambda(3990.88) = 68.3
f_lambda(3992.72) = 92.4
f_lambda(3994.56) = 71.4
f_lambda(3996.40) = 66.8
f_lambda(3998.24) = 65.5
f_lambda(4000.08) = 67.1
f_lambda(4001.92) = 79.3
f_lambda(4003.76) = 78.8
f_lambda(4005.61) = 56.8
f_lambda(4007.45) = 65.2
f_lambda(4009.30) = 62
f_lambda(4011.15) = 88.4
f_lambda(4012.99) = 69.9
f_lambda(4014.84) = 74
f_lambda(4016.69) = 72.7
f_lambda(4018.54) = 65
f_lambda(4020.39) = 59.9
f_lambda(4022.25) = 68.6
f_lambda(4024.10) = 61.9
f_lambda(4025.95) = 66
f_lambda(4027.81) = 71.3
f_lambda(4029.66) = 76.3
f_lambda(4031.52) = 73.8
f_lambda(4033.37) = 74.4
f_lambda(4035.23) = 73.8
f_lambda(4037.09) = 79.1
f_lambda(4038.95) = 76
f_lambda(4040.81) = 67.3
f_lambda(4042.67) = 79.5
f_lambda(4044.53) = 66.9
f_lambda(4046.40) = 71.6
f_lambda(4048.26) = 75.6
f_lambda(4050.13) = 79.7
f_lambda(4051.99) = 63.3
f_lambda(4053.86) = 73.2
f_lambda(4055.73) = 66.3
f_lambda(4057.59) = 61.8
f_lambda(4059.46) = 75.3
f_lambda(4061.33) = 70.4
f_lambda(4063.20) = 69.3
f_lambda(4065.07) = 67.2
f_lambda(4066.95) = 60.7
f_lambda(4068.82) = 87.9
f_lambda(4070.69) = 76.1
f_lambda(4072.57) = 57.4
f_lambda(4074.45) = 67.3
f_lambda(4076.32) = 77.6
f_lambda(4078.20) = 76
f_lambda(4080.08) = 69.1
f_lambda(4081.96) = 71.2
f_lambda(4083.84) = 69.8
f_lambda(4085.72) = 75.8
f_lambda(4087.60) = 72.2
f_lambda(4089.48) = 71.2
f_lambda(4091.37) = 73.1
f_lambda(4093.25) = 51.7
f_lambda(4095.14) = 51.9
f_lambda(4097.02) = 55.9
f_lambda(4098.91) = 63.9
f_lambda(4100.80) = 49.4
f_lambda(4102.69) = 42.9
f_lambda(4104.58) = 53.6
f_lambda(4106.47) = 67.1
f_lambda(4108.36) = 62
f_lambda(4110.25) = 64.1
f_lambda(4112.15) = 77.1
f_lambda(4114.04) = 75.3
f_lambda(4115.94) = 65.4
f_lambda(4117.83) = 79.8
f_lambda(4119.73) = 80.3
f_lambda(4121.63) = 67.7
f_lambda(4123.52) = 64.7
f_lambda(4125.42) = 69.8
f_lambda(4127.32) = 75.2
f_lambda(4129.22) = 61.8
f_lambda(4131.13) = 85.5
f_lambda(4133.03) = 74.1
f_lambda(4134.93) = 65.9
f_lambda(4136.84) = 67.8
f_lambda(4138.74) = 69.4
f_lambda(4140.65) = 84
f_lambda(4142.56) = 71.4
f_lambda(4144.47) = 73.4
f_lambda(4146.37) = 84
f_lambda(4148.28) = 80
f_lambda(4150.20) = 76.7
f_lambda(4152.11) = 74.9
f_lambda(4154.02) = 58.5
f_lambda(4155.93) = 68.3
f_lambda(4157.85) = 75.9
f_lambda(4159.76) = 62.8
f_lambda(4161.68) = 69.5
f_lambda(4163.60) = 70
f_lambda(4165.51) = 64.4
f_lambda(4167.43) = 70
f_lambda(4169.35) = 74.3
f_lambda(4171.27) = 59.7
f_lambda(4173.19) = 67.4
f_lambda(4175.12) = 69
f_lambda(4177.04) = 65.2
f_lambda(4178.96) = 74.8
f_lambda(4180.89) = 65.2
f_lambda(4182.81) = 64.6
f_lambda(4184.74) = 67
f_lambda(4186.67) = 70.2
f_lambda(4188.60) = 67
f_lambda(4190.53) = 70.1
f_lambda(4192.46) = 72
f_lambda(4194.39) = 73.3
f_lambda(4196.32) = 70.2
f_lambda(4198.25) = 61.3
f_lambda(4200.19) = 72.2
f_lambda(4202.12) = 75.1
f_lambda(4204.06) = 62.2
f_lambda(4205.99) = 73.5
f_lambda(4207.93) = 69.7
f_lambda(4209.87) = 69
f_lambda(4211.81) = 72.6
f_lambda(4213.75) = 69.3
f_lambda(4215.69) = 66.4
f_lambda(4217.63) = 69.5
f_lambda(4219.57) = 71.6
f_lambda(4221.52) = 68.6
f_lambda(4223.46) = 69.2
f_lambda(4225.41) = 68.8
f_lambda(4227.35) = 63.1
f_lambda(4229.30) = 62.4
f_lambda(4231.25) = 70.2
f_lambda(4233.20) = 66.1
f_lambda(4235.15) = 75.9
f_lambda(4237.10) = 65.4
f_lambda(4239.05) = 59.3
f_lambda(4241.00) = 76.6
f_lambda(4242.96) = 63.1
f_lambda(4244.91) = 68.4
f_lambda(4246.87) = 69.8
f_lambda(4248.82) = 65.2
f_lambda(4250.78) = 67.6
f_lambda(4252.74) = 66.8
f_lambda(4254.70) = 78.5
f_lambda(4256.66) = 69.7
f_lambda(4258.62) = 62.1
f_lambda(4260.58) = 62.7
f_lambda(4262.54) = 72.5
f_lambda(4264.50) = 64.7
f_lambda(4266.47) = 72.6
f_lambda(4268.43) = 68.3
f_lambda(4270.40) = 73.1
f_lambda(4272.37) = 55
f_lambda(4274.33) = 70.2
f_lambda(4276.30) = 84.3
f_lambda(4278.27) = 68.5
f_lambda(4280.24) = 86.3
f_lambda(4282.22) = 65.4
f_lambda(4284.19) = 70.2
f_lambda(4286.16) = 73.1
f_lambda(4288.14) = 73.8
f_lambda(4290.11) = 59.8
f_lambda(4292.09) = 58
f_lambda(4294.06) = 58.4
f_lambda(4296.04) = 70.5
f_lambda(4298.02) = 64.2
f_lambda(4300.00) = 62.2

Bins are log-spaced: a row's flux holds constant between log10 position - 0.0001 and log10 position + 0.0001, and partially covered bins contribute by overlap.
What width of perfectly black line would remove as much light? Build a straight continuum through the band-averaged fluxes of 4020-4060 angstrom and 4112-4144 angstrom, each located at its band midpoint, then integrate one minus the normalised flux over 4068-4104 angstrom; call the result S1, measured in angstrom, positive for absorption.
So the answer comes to 2.87 angstrom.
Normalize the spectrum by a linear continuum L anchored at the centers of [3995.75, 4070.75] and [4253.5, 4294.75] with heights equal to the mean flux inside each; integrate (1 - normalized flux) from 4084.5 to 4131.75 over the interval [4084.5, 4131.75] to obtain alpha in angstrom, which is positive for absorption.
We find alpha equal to 2.7 angstrom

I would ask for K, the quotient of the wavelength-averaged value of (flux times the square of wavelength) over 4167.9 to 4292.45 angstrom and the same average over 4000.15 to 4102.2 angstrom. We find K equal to 1.1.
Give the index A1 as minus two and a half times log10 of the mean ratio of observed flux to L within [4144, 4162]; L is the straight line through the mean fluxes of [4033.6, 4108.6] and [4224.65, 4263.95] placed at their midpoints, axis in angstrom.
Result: -0.071 mag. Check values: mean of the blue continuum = 68.1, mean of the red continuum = 67.7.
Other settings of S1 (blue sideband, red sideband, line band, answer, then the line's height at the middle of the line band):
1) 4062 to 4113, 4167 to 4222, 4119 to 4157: -3.0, 67.4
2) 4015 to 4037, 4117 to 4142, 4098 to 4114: 2.5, 72.1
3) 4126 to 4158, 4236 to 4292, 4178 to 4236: 1.5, 70.9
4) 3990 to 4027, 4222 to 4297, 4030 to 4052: -1.3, 69.8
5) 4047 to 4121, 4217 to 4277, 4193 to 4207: -0.3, 68.2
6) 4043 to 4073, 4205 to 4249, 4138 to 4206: -1.0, 69.2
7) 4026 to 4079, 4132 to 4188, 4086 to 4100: 1.6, 71.3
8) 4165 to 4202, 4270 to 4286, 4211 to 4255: 1.2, 70.2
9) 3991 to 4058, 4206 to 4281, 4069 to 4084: -0.2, 70.7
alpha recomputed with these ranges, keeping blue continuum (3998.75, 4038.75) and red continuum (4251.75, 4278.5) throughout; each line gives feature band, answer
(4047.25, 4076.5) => 0.0 angstrom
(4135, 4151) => -1.2 angstrom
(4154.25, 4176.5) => 0.6 angstrom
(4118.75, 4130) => 0.0 angstrom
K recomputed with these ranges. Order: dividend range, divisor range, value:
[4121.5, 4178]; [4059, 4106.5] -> 1.11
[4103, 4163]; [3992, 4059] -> 1.05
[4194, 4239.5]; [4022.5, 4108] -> 1.08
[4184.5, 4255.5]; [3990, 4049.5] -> 1.06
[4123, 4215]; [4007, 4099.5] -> 1.06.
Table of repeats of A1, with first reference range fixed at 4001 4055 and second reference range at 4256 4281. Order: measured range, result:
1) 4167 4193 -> 0.03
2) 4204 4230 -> 0.03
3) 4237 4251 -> 0.05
